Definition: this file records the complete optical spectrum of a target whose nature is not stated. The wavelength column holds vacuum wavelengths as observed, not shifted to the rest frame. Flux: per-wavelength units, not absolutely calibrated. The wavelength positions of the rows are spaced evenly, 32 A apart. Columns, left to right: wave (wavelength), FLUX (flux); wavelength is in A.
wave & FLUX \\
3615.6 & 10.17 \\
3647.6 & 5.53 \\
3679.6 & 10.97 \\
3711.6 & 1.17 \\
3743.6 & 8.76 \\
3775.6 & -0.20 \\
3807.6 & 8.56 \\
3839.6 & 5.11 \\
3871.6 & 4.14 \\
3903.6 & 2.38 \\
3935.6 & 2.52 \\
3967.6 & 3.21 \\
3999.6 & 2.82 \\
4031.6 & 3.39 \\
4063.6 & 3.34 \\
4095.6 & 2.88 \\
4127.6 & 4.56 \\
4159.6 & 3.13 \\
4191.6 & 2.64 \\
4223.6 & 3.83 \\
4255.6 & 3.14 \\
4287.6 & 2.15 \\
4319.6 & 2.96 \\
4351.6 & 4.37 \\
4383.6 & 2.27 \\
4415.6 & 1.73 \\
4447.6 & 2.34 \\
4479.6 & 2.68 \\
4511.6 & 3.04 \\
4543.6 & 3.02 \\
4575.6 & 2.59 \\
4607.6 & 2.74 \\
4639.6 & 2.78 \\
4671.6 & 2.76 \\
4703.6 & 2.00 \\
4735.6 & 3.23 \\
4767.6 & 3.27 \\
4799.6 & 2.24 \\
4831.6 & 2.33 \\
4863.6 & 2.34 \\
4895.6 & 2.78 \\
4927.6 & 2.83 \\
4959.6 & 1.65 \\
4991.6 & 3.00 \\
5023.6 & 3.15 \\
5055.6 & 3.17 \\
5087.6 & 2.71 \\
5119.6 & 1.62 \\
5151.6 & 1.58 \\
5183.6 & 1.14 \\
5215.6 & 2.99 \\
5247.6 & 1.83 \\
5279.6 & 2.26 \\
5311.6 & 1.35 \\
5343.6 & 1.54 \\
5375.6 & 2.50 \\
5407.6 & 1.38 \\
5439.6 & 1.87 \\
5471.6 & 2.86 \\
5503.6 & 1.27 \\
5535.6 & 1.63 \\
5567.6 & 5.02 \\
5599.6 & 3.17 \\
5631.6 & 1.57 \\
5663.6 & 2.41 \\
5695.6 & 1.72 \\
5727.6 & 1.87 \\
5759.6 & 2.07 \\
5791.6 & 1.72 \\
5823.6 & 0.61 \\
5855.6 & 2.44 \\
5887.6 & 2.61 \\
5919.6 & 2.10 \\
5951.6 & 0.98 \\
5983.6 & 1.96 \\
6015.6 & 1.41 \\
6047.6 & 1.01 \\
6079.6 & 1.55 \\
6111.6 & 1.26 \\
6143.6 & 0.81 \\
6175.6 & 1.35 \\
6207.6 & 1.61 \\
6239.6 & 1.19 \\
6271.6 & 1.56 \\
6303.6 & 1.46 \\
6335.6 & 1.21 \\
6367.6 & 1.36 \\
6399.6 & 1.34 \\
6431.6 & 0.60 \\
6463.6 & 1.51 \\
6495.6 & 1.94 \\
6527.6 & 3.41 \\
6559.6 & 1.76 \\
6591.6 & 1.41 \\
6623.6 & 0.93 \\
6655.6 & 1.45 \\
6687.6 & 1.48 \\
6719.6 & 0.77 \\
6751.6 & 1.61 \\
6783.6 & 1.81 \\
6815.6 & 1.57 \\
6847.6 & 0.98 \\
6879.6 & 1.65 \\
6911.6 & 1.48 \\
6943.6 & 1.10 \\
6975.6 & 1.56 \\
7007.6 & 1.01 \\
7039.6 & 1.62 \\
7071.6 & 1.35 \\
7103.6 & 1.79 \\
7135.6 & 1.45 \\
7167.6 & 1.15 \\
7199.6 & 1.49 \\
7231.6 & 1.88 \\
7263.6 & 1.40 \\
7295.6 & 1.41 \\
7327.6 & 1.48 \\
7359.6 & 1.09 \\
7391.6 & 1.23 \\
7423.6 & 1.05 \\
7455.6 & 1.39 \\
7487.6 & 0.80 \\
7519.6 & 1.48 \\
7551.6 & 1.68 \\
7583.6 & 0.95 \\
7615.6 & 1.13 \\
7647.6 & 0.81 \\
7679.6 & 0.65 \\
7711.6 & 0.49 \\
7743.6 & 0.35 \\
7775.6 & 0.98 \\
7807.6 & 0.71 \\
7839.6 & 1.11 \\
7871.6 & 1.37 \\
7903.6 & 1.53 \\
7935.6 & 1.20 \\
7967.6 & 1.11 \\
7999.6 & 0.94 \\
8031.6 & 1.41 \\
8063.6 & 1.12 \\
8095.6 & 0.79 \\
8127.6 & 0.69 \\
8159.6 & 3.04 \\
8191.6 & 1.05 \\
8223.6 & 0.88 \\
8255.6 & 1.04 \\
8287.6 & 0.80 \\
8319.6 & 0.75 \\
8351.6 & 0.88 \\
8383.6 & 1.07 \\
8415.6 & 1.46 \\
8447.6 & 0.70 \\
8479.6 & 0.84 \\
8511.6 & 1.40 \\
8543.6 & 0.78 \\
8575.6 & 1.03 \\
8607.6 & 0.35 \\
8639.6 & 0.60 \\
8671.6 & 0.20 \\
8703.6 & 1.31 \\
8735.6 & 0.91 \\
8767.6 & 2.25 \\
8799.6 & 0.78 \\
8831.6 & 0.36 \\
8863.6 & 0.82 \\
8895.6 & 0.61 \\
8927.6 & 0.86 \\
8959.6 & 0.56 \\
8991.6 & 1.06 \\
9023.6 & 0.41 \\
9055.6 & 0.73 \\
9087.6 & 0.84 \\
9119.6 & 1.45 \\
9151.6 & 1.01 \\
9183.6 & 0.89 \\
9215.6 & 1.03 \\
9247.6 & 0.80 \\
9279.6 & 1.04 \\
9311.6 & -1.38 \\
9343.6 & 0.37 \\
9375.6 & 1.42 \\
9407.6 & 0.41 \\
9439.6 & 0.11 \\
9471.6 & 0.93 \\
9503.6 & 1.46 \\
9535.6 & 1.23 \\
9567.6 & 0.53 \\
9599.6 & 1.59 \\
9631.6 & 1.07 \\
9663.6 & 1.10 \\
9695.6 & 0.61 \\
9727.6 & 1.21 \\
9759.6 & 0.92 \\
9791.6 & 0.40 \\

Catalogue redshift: 0.753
